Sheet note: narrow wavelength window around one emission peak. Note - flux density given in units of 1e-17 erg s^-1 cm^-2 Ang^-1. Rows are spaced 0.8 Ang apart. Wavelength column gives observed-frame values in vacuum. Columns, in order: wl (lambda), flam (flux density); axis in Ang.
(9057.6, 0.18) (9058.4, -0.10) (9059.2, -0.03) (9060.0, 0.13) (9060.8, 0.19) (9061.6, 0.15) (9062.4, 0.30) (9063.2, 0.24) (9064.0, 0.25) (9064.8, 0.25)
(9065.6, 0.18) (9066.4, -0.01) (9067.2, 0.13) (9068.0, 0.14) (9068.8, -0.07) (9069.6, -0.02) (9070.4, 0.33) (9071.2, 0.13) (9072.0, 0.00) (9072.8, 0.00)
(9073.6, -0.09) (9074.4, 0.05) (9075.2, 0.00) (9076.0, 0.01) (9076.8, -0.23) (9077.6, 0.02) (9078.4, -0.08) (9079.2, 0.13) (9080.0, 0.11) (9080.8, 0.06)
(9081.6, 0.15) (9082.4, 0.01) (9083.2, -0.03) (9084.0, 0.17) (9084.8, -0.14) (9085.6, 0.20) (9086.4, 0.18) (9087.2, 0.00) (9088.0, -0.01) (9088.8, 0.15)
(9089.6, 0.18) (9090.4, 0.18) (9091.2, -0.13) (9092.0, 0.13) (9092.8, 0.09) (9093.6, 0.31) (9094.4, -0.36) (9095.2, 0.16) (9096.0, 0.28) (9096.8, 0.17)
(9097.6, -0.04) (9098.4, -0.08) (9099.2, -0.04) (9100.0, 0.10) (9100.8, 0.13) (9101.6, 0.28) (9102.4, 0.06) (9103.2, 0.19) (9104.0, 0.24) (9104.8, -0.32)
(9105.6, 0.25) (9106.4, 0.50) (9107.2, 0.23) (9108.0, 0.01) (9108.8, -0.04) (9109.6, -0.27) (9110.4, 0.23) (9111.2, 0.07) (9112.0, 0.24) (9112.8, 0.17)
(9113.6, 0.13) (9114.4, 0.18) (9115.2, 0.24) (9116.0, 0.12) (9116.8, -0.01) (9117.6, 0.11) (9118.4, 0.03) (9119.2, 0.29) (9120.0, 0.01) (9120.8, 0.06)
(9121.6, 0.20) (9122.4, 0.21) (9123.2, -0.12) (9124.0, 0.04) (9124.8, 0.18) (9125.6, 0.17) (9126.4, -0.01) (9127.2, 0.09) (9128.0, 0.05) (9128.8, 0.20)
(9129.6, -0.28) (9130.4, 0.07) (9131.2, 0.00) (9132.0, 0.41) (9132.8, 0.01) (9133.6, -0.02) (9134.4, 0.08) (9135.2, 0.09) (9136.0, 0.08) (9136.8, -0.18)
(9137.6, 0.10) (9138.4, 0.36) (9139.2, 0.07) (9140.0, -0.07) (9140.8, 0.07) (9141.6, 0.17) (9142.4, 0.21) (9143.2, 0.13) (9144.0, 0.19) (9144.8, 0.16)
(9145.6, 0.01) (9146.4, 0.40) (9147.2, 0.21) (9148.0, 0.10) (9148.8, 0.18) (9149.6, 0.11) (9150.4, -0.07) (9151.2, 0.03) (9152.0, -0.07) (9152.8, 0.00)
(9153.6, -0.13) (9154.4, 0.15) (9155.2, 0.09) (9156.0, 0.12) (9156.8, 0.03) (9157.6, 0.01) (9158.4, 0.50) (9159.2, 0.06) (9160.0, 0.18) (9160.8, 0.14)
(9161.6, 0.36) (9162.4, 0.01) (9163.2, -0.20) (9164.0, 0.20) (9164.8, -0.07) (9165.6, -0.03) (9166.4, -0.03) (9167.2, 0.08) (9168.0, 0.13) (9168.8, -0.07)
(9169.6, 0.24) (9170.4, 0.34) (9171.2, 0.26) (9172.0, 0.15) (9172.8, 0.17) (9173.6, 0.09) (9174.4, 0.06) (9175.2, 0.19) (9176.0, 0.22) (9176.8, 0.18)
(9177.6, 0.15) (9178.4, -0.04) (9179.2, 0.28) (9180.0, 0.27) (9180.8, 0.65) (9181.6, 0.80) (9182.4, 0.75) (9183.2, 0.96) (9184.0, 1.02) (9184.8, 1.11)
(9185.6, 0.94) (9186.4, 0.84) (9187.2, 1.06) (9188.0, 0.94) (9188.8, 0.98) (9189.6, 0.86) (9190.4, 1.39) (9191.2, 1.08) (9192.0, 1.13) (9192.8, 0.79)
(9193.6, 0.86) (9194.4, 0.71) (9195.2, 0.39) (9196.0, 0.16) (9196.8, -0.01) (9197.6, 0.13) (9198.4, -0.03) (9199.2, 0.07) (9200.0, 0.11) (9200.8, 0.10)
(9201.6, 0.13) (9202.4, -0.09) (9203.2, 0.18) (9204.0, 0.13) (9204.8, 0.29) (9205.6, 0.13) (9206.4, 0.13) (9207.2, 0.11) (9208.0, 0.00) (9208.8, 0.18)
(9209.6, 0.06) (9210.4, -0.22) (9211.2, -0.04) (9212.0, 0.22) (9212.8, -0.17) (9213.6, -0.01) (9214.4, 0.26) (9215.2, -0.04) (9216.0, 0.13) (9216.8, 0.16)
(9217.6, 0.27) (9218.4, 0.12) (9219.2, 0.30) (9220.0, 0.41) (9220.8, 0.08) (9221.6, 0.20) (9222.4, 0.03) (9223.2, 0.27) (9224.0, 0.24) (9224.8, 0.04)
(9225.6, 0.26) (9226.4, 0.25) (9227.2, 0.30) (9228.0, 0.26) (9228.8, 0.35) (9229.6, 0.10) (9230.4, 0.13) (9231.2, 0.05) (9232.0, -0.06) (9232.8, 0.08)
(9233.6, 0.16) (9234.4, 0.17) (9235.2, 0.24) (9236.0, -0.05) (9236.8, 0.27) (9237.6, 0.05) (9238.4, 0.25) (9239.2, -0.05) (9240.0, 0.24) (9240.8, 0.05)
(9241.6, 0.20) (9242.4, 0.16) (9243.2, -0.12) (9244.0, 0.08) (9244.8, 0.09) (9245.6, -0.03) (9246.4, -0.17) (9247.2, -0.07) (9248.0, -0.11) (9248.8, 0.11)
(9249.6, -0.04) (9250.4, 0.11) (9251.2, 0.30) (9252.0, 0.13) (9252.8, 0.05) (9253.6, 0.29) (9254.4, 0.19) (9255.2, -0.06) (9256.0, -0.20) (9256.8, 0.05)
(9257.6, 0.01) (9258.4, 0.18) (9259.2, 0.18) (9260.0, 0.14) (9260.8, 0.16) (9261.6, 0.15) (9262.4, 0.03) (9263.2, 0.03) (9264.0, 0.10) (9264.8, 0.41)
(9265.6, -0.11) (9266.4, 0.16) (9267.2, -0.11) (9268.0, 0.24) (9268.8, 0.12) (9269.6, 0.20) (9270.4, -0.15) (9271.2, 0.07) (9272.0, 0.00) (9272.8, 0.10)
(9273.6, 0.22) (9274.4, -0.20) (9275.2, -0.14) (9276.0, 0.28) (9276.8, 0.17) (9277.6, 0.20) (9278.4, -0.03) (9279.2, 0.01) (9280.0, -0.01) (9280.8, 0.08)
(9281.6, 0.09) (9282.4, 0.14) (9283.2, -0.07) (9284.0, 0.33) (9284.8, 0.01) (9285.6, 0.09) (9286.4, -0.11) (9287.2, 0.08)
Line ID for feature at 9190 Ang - [O II] 3727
